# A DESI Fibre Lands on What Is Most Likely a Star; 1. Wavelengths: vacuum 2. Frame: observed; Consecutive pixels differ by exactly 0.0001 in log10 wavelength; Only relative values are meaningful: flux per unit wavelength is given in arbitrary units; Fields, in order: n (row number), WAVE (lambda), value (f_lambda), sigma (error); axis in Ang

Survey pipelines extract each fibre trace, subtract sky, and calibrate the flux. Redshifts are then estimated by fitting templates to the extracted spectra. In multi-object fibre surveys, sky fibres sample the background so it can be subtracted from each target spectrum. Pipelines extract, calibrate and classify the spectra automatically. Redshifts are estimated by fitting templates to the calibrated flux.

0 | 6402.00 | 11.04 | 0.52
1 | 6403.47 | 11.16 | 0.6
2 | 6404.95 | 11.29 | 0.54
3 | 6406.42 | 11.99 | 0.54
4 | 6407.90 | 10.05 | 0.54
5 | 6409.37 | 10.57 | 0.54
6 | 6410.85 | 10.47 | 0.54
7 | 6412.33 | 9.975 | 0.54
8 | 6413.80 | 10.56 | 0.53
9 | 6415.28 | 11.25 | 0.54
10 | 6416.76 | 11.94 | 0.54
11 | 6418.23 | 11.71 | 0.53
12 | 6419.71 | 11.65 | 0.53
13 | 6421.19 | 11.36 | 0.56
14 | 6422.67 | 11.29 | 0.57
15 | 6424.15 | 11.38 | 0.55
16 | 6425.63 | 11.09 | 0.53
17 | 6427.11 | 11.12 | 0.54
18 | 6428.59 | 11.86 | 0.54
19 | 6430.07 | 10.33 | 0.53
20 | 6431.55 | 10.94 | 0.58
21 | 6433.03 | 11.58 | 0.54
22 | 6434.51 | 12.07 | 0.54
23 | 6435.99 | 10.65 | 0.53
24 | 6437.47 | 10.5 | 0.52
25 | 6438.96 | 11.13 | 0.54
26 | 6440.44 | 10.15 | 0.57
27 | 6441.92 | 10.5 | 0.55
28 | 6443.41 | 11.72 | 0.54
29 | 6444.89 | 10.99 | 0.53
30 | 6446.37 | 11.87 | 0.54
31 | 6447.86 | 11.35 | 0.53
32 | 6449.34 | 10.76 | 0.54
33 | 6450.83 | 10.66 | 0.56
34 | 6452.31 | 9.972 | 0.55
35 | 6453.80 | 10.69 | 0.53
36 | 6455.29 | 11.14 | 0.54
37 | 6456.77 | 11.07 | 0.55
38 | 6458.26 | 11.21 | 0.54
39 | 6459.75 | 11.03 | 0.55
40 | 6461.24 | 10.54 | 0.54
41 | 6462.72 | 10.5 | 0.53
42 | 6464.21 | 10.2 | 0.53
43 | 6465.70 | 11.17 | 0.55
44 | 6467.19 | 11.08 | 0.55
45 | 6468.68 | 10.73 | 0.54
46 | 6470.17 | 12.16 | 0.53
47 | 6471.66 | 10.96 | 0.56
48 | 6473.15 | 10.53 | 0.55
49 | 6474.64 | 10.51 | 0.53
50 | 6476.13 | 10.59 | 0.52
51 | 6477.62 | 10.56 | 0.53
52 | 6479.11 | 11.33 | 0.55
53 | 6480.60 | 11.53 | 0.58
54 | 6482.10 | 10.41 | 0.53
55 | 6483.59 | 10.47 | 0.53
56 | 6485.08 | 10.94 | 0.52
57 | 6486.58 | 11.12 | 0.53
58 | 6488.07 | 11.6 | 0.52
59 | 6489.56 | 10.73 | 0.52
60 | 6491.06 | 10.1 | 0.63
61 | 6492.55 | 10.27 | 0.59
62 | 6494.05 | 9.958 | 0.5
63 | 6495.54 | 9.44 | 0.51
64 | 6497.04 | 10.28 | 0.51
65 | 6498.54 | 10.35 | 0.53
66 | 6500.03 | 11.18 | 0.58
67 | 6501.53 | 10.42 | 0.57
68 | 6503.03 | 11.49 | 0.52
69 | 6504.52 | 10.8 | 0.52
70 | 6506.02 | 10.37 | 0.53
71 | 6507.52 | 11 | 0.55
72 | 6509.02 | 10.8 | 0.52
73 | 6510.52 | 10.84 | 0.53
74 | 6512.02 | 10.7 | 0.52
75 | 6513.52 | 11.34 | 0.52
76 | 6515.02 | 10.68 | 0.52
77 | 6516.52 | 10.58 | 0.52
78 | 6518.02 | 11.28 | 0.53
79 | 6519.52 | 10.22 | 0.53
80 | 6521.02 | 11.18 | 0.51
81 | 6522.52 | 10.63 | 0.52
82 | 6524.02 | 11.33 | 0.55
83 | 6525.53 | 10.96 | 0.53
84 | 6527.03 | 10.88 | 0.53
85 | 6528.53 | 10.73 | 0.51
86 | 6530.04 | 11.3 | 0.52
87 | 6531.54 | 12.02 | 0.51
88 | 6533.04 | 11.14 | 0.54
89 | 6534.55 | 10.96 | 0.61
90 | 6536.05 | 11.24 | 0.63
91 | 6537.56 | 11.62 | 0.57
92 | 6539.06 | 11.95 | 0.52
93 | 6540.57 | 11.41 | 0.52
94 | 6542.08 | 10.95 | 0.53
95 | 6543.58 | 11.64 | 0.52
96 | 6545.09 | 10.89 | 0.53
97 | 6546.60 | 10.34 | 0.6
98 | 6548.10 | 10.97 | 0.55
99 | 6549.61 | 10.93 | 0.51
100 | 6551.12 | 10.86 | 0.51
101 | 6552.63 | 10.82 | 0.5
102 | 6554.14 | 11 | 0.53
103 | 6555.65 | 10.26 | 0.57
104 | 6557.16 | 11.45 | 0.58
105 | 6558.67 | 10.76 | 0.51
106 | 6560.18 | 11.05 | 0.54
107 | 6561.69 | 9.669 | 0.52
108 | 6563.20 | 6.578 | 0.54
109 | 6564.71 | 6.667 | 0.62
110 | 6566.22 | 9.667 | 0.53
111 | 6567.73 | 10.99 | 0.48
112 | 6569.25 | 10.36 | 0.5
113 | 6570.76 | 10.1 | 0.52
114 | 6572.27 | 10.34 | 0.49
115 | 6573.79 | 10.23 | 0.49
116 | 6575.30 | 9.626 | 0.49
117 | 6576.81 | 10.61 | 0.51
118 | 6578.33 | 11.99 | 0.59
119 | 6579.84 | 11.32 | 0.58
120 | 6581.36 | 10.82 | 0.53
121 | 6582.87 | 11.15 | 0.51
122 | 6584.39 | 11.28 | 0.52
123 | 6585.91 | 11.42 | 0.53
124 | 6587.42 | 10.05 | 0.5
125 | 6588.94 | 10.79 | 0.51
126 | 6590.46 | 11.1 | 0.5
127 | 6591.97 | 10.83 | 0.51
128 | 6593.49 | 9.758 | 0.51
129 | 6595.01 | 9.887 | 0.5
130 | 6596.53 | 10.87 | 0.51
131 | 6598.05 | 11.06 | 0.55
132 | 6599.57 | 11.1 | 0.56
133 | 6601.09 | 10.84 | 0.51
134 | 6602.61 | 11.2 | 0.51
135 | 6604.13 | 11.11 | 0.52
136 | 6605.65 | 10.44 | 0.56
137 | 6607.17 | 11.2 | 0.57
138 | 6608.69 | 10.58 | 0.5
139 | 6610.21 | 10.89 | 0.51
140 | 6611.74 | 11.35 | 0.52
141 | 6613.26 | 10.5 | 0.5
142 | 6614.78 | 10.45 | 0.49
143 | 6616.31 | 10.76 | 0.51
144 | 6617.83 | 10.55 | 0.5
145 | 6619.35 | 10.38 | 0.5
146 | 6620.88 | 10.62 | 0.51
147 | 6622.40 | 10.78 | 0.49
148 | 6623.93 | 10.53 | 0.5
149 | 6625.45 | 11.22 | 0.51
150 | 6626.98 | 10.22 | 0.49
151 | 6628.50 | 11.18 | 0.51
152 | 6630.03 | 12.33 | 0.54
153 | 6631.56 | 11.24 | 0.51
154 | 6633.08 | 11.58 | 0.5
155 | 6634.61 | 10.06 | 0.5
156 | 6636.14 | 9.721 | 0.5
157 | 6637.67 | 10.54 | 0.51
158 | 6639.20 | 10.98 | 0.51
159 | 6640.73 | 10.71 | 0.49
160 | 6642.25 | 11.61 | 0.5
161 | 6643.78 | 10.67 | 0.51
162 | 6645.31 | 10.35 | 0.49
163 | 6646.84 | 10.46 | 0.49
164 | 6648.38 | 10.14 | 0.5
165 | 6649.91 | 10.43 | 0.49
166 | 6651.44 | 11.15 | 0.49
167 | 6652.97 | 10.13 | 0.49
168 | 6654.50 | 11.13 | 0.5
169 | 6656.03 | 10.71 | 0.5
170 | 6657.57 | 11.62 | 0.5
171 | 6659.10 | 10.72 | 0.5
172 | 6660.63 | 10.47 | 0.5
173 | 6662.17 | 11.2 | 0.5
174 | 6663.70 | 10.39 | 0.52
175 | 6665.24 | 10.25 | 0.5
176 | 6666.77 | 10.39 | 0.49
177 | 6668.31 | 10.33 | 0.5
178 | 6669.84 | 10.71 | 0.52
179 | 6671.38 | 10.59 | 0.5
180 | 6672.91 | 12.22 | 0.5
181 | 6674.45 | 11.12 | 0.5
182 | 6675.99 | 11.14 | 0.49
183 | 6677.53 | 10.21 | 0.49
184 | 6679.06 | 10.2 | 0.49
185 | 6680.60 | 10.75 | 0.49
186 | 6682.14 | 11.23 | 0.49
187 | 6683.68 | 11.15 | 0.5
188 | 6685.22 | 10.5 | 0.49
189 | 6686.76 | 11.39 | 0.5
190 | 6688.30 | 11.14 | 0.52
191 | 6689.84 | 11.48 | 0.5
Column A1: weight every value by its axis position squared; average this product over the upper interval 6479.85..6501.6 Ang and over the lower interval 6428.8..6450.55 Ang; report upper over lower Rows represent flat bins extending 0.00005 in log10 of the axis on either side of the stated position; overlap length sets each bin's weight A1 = 0.97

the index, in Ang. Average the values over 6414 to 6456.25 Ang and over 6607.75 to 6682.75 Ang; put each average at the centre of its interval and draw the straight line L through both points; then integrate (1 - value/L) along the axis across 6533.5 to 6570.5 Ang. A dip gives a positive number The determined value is 1.30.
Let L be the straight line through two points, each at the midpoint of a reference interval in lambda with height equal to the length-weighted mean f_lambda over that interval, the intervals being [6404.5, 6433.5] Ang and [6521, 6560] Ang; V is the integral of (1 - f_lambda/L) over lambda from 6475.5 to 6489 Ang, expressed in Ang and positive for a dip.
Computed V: 0.2 Ang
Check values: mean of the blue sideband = 11.1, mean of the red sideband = 11.1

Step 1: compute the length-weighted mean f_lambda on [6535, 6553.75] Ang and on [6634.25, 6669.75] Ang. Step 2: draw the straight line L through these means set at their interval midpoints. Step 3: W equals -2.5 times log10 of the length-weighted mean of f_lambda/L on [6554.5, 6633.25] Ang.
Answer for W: 0.03 mag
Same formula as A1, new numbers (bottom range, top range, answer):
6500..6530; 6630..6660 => 1.03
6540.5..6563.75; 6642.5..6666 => 1.04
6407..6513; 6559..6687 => 1.03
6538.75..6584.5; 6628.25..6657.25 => 1.05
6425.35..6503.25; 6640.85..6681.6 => 1.05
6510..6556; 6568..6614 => 0.99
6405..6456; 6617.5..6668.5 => 1.04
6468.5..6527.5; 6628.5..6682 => 1.05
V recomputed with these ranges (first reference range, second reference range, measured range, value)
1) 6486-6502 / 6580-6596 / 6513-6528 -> -0.5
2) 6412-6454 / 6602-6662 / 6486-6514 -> 0.8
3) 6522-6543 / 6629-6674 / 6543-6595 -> 2.9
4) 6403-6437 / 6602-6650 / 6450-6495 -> 1.1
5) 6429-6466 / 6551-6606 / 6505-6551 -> -1.6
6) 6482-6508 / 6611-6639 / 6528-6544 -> -1.0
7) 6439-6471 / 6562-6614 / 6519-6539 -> -0.8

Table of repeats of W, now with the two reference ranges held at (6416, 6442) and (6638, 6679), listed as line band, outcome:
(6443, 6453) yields 0.01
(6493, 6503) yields 0.07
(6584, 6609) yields 0.01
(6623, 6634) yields -0.03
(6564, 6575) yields 0.12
